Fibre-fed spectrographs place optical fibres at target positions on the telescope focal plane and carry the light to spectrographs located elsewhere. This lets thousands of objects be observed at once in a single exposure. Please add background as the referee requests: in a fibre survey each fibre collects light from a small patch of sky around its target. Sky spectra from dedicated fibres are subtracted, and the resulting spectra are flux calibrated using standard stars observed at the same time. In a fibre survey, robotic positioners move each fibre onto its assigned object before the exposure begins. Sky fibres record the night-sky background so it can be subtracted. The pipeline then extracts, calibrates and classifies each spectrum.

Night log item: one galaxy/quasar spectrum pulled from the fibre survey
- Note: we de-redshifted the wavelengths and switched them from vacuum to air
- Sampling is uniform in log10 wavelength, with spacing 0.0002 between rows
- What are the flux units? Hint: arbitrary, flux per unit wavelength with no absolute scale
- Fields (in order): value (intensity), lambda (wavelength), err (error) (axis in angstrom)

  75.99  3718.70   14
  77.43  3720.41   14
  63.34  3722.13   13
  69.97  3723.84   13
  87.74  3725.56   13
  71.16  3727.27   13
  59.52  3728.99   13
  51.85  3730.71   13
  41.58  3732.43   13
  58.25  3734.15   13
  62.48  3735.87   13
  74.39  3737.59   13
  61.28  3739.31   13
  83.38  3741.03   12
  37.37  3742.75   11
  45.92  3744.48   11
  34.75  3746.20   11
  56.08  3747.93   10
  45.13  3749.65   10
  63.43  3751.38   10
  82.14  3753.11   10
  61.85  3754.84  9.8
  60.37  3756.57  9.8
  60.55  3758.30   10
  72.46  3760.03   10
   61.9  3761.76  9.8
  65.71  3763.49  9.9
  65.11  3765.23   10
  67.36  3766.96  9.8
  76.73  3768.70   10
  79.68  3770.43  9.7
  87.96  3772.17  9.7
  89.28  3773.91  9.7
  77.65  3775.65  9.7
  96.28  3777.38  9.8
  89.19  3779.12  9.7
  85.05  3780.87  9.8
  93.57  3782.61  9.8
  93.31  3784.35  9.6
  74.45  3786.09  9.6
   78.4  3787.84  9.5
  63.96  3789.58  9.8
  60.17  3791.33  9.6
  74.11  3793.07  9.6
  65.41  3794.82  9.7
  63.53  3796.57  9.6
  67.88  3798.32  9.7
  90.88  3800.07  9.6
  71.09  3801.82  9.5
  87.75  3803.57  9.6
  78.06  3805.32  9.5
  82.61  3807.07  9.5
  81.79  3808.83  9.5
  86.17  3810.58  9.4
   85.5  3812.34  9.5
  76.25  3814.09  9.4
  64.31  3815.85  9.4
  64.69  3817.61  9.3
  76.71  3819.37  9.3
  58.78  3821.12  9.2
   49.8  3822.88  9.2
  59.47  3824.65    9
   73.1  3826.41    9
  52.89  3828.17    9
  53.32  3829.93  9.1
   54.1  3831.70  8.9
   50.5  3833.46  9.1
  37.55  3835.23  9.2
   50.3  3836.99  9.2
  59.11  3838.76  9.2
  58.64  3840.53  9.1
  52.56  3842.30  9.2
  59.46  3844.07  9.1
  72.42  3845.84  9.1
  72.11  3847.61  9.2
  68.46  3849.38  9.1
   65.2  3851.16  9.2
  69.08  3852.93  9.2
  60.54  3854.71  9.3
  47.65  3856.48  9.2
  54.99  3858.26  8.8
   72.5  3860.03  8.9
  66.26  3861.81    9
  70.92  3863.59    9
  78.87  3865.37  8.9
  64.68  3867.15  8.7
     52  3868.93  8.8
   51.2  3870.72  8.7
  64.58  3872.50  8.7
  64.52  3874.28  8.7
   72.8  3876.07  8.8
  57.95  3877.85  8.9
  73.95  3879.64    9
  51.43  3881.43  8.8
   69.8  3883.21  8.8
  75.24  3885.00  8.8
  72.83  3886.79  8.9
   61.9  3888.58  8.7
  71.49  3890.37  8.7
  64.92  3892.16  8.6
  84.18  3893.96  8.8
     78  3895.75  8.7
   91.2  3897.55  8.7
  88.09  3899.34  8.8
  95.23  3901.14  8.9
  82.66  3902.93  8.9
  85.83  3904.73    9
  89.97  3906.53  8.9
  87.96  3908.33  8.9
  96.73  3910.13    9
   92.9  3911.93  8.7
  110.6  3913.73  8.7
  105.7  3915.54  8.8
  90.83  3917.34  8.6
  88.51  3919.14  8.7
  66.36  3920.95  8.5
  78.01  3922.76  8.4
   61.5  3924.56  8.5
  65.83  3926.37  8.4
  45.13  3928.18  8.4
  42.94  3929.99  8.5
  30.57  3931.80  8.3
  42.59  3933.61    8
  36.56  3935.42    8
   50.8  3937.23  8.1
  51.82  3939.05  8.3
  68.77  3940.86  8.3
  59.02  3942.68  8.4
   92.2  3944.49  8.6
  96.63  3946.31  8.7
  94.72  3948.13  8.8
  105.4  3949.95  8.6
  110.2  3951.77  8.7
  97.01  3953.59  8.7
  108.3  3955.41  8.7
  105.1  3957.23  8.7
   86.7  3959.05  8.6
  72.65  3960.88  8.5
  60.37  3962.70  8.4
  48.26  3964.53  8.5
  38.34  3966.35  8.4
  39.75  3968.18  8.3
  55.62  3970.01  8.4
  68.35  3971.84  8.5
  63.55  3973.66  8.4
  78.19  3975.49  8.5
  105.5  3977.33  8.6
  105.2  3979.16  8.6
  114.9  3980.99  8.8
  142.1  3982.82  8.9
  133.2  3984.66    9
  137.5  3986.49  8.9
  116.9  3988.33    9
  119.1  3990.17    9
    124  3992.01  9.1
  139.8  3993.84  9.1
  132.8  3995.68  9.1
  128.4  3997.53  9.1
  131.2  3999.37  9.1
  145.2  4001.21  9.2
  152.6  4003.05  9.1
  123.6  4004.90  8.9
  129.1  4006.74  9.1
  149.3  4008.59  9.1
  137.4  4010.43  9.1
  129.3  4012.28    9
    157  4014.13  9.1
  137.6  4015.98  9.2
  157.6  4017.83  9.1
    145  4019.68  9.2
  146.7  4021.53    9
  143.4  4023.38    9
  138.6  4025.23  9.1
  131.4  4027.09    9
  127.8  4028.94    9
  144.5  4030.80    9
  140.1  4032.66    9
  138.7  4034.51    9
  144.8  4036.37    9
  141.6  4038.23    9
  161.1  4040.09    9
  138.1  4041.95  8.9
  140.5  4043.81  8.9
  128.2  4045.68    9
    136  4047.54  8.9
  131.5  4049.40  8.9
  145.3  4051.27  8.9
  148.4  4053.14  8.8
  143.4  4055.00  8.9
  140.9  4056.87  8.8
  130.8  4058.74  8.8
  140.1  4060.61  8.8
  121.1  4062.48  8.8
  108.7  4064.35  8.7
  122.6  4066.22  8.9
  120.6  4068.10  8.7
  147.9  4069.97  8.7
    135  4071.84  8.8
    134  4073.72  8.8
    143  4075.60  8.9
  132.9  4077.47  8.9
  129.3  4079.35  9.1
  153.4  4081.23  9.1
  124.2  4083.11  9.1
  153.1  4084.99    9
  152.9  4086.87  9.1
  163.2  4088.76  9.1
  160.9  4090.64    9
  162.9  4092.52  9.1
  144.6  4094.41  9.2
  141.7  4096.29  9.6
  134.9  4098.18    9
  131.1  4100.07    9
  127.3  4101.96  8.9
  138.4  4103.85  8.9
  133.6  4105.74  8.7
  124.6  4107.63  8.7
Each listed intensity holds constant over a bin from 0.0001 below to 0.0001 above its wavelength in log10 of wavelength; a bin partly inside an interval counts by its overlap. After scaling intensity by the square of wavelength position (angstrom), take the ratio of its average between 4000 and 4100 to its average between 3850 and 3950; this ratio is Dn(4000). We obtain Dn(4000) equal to 2.1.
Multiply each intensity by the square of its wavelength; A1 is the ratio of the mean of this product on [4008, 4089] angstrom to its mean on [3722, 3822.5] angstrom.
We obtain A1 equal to 2.3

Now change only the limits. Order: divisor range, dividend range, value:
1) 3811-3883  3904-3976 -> 1.25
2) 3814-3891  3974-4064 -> 2.34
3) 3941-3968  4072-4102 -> 1.86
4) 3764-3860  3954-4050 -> 1.91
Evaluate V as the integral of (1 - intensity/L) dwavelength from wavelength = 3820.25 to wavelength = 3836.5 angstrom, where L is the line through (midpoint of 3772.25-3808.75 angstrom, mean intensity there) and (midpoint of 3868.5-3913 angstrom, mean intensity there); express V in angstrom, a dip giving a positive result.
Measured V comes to 4.9 angstrom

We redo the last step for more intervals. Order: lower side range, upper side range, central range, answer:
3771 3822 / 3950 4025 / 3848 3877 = 8.4 angstrom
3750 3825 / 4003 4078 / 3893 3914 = 2.8 angstrom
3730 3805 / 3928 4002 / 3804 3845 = 6.0 angstrom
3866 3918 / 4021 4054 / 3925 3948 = 9.2 angstrom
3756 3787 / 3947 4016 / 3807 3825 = 2.7 angstrom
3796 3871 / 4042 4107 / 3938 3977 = 9.9 angstrom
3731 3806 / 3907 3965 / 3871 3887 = 1.8 angstrom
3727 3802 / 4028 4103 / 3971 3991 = 2.0 angstrom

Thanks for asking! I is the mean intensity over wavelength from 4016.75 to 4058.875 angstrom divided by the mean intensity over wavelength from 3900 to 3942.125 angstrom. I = 1.95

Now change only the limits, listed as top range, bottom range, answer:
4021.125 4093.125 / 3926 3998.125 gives 1.63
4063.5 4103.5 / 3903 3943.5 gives 1.97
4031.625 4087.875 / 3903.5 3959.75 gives 1.74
